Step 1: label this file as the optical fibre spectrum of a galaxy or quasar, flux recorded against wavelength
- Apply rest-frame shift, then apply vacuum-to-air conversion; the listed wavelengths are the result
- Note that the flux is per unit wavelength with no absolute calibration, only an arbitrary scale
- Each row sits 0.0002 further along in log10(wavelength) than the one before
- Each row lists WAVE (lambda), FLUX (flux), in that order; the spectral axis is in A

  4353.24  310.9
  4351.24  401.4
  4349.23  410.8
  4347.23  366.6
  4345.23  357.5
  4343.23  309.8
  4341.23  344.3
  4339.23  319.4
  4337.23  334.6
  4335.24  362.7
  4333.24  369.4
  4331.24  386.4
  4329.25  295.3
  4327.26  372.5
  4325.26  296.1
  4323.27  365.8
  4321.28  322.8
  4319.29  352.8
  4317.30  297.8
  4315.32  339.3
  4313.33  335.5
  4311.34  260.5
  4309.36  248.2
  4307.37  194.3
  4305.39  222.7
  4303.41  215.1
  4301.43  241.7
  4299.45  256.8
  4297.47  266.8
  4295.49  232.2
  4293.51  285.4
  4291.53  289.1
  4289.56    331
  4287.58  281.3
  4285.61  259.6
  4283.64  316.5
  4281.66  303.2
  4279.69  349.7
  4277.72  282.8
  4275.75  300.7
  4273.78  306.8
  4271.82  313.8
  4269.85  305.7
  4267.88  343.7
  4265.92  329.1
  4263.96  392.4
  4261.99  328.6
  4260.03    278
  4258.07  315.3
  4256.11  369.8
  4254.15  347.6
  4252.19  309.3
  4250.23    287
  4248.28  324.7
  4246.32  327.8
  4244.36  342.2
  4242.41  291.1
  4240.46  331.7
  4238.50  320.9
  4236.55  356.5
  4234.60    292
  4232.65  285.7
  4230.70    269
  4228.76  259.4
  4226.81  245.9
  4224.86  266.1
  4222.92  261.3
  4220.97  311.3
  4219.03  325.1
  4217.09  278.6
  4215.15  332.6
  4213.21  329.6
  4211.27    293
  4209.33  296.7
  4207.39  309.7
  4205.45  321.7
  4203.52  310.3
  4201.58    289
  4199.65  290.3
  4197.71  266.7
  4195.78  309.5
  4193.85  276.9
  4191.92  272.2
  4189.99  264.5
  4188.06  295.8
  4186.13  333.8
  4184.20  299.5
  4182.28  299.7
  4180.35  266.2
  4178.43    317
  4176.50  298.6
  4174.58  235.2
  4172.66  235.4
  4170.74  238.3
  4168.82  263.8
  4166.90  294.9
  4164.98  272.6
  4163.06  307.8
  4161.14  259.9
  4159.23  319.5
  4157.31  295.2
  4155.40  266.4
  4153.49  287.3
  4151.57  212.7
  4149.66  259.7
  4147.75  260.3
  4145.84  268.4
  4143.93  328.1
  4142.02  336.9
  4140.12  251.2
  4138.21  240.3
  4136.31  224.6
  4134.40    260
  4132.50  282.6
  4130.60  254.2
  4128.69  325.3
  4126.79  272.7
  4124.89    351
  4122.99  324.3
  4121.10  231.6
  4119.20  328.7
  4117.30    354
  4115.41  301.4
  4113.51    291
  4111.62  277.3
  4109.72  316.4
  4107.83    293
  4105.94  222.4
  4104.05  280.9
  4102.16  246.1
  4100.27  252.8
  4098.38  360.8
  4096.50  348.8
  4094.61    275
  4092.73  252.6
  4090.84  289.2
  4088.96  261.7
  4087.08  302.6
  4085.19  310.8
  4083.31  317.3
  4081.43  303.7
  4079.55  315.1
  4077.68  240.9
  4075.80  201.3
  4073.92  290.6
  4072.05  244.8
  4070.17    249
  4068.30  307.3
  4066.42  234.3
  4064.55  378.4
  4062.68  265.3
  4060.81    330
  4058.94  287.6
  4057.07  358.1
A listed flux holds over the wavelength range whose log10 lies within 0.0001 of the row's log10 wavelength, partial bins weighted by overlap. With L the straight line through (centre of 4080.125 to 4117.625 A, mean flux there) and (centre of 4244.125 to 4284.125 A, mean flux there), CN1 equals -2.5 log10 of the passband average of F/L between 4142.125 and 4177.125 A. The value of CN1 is 0.11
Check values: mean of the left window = 292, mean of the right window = 322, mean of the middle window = 274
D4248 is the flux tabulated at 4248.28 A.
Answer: 324.7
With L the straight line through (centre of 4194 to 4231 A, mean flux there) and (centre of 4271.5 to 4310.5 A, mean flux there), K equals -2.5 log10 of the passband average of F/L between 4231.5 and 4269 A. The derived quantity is -0.146 mag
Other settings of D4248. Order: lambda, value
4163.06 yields 307.8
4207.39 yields 309.7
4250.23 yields 287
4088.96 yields 261.7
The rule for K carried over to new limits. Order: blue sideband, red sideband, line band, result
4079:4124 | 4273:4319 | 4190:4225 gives -0.04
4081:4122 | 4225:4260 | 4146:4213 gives 0.07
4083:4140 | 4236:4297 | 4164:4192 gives 0.07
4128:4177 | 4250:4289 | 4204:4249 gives -0.01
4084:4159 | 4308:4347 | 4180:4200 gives 0.04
